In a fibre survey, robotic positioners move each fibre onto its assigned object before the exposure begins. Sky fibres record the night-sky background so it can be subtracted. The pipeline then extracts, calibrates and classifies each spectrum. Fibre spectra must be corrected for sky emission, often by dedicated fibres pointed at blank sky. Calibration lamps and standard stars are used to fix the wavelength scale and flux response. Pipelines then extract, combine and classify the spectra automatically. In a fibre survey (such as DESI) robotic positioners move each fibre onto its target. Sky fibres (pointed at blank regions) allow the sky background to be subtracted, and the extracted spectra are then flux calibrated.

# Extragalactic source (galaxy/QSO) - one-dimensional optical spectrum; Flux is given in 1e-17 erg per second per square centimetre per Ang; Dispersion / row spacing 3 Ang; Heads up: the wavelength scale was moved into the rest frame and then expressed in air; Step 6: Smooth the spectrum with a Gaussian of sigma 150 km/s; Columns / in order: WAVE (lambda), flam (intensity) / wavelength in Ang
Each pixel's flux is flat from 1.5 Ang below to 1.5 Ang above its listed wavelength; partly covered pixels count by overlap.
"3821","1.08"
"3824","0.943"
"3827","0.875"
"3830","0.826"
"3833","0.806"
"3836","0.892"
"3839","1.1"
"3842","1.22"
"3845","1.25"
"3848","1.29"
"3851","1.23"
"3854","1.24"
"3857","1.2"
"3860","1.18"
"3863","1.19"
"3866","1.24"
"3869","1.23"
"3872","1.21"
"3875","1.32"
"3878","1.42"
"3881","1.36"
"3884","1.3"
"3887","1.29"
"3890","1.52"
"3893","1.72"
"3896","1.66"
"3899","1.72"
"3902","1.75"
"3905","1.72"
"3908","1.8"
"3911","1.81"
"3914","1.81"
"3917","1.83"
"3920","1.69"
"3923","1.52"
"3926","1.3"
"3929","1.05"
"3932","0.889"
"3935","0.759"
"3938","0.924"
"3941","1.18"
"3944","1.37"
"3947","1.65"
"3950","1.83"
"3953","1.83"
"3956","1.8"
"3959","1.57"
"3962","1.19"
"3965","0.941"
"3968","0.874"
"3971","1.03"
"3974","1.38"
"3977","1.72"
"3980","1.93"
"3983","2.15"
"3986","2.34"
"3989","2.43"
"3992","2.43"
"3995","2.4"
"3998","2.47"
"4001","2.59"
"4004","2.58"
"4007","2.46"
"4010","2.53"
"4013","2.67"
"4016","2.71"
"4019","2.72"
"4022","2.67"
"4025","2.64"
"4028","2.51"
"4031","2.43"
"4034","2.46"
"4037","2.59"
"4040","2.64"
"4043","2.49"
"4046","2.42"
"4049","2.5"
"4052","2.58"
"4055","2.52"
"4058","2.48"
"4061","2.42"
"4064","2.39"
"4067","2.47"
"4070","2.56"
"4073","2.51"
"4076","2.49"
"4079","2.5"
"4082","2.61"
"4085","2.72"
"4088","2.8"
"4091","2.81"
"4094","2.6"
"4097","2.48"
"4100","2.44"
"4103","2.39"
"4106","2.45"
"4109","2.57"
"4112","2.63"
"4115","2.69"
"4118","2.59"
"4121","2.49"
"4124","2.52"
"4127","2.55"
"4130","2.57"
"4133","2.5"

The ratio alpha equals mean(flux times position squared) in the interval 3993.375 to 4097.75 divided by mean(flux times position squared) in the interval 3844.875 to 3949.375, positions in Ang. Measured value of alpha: 2.0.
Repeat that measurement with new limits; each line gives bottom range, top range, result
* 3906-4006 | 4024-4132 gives 1.61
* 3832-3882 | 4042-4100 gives 2.36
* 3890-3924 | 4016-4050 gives 1.58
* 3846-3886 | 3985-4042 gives 2.17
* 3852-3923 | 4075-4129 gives 1.93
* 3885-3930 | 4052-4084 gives 1.68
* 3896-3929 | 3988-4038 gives 1.61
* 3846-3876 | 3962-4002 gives 1.61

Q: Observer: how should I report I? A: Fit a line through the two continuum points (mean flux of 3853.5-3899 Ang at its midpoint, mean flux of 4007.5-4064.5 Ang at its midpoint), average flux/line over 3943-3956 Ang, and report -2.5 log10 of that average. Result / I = 0.125 mag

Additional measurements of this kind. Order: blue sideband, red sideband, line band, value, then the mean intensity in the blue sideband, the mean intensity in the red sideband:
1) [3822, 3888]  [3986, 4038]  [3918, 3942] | 0.464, 1.16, 2.54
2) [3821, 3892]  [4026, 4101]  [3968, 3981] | 0.347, 1.18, 2.54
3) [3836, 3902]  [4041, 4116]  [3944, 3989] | 0.178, 1.33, 2.54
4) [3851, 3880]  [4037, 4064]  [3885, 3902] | -0.106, 1.25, 2.5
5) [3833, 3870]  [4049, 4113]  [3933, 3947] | 0.462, 1.17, 2.54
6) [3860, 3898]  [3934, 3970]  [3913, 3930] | -0.145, 1.37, 1.33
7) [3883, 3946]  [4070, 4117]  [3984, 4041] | -0.220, 1.46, 2.58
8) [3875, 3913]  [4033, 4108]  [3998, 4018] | -0.177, 1.58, 2.53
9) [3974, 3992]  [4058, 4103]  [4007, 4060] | -0.107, 2.08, 2.55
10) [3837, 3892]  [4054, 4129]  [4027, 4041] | -0.137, 1.27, 2.55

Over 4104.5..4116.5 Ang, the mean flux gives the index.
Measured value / 2.58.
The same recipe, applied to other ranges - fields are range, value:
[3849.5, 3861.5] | 1.21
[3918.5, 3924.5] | 1.61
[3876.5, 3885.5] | 1.36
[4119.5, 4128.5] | 2.52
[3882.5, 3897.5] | 1.5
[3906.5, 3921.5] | 1.79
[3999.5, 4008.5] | 2.54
